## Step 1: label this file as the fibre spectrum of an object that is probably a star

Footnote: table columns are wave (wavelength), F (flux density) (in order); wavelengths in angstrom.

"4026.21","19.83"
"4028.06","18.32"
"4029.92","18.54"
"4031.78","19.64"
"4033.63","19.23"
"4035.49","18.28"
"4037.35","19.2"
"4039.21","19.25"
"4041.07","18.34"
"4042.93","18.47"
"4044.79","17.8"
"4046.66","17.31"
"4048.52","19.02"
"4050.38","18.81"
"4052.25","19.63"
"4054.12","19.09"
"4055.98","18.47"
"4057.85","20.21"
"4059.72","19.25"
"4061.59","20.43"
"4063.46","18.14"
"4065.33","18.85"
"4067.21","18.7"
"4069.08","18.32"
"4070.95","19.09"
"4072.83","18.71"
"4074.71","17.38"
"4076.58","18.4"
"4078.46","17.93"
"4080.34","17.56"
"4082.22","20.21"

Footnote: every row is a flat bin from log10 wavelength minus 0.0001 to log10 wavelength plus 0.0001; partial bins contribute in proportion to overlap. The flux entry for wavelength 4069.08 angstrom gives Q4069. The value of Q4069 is 18.32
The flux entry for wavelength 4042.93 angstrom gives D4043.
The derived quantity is 18.47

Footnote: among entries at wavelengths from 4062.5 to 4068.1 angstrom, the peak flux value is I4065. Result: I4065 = 18.85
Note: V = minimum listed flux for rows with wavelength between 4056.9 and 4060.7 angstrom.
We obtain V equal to 19.25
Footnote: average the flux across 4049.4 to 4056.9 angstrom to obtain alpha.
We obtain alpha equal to 19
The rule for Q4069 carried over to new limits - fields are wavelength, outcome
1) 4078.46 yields 17.93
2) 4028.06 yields 18.32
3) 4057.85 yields 20.21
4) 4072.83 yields 18.71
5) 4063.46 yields 18.14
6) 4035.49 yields 18.28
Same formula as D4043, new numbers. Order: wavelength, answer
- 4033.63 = 19.23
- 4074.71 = 17.38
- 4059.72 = 19.25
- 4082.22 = 20.21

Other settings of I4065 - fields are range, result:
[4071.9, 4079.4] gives 18.71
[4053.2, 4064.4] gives 20.43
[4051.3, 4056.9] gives 19.63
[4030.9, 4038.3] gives 19.64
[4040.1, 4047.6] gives 18.47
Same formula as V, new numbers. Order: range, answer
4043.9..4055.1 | 17.31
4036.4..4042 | 18.34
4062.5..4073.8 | 18.14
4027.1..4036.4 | 18.28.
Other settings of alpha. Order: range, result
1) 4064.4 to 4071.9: 18.7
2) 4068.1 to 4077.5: 18.4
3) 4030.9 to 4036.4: 19.1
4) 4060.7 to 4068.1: 19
